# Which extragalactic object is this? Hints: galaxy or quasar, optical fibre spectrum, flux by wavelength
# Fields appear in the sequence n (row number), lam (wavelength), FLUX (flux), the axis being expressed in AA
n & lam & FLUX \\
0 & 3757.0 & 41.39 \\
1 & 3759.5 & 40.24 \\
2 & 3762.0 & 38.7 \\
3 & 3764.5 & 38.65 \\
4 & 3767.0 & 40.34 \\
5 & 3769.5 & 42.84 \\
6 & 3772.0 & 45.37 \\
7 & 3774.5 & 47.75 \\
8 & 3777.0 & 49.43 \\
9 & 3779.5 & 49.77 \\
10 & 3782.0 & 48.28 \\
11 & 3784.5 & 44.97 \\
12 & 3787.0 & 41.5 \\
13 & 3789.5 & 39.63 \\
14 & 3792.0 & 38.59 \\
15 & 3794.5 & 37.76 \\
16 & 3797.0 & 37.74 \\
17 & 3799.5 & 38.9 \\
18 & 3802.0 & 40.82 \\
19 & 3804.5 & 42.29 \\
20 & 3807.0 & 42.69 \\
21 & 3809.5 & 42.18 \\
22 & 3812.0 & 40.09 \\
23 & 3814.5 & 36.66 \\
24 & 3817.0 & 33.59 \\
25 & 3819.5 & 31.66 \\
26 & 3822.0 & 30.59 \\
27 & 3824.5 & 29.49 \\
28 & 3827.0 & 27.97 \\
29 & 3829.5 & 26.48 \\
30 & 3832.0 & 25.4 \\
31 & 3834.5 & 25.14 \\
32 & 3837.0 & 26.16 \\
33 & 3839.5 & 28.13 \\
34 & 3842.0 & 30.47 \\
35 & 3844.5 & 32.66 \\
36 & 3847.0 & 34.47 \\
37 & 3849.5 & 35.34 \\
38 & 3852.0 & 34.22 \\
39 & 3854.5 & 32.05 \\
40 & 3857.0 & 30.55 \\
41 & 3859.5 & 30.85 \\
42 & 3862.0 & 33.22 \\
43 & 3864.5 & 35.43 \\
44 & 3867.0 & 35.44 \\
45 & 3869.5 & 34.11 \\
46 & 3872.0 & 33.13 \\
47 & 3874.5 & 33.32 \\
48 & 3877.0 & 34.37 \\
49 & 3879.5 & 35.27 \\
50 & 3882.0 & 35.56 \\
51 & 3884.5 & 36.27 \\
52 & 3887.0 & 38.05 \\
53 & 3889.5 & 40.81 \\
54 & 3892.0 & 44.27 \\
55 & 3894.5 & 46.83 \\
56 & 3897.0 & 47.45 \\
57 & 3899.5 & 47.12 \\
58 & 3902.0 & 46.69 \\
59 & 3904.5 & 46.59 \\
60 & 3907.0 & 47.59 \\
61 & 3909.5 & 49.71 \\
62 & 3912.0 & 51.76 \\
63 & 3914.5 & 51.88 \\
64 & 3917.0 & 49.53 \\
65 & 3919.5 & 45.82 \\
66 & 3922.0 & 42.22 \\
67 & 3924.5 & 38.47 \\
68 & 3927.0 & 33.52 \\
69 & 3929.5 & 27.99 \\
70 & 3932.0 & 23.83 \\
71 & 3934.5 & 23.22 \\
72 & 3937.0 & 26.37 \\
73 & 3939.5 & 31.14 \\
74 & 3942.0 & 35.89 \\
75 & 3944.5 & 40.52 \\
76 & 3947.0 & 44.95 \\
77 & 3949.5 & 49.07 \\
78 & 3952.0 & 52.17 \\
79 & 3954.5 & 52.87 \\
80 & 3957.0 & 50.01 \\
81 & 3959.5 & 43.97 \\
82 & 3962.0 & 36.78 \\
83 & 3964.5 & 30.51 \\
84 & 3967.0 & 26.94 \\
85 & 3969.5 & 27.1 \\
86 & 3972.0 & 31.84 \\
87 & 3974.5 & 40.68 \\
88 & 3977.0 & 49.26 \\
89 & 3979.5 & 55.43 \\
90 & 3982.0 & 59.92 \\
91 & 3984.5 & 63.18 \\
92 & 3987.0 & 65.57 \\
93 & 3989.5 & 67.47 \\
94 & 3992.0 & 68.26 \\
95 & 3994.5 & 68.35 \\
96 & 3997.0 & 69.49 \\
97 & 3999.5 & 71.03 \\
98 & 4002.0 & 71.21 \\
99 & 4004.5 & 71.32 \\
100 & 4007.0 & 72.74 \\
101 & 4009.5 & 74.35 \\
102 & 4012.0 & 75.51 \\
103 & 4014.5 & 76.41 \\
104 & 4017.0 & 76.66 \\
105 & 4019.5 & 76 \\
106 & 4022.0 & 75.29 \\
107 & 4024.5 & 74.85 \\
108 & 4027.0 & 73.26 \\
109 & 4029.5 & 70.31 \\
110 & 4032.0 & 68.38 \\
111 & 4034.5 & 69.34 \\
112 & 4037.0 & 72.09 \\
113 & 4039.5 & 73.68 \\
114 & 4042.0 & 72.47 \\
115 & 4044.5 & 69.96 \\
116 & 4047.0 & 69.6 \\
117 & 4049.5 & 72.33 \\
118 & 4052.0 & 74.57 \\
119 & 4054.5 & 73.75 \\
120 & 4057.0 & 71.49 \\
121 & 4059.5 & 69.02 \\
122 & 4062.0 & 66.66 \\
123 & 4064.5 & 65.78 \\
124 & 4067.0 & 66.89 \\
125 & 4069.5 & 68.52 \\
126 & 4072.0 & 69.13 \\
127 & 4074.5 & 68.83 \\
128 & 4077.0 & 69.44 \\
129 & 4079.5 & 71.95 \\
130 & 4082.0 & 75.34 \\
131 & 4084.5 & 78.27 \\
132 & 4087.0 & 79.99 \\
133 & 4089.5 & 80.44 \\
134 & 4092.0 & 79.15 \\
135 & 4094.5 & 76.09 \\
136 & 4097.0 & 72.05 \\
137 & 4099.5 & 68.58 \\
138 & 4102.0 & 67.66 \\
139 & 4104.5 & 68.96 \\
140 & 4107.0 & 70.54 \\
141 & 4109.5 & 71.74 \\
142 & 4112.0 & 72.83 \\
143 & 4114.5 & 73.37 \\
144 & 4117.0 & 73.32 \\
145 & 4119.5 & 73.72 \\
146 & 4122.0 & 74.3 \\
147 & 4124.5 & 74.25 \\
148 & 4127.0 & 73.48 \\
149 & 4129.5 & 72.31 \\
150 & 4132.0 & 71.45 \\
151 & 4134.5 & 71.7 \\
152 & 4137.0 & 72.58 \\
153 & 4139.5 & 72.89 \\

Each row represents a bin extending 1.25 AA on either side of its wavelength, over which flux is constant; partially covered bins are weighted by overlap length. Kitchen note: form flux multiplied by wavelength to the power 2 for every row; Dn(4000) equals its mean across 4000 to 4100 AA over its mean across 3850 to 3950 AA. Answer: 2.0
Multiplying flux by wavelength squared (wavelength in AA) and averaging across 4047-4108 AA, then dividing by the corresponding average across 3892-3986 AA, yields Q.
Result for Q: 1.8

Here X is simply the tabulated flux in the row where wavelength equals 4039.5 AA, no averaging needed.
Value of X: 73.68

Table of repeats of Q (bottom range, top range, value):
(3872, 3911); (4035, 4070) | 1.83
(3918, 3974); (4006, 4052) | 2.05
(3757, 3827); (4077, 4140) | 2.15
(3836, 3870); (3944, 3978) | 1.34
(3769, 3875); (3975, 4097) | 2.18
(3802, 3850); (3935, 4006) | 1.64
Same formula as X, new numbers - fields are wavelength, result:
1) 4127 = 73.48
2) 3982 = 59.92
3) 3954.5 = 52.87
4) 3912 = 51.76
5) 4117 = 73.32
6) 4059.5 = 69.02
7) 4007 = 72.74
